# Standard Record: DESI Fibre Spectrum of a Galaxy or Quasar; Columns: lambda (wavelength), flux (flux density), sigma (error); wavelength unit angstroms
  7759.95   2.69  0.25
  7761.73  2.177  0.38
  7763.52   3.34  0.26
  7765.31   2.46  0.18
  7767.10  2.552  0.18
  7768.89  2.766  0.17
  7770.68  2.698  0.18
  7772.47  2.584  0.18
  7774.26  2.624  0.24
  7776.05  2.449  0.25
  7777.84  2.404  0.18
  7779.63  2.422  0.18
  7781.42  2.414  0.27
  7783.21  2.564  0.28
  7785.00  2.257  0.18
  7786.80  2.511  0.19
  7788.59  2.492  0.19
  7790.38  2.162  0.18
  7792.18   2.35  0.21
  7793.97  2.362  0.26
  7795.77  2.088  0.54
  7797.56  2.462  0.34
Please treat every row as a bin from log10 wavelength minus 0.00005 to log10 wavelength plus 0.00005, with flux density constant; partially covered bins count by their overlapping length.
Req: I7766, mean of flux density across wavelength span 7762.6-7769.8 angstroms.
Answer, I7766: 2.77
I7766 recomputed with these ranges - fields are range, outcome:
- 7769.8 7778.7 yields 2.55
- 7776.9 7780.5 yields 2.41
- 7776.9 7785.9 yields 2.41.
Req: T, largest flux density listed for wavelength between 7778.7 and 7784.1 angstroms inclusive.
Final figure 2.564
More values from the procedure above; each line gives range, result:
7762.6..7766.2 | 3.34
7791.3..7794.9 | 2.362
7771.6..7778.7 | 2.624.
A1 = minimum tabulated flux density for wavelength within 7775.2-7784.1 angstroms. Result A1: 2.404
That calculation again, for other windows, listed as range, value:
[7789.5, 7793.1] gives 2.162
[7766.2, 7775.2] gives 2.552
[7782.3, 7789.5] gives 2.257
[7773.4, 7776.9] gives 2.449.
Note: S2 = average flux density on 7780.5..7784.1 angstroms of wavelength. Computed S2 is 2.49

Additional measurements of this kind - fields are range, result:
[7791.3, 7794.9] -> 2.35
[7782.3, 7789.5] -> 2.46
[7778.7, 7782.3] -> 2.42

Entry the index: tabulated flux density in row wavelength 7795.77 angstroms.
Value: 2.088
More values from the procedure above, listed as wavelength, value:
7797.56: 2.462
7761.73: 2.177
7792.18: 2.35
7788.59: 2.492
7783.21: 2.564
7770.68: 2.698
